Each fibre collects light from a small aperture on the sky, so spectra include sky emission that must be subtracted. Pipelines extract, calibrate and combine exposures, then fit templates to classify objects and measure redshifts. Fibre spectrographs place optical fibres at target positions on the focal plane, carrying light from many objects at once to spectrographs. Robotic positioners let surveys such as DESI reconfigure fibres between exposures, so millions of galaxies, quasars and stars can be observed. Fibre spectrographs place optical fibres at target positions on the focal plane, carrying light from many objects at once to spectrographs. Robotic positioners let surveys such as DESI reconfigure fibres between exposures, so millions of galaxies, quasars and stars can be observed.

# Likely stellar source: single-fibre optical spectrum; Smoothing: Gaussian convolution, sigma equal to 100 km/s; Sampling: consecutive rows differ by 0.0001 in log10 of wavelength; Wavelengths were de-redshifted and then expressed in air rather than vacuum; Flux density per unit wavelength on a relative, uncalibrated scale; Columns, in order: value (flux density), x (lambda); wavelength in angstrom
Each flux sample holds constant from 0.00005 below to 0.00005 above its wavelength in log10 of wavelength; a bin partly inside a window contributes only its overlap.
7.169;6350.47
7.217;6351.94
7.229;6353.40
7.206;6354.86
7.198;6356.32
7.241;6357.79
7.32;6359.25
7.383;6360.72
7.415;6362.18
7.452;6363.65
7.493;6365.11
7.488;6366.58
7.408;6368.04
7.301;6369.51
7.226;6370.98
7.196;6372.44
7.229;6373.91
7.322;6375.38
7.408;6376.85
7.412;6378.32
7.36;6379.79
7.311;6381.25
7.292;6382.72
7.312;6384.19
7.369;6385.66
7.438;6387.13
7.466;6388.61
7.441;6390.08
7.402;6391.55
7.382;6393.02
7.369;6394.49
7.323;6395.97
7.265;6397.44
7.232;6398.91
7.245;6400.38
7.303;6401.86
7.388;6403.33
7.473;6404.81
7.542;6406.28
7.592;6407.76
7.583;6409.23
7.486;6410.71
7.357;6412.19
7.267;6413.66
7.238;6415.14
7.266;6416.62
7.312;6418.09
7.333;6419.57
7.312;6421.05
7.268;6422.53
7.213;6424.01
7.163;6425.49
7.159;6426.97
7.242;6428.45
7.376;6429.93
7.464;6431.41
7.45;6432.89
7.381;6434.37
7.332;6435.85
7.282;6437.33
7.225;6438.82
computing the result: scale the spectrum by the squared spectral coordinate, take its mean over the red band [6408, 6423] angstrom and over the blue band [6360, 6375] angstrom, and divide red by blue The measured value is 1.01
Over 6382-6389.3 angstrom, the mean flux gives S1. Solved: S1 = 7.37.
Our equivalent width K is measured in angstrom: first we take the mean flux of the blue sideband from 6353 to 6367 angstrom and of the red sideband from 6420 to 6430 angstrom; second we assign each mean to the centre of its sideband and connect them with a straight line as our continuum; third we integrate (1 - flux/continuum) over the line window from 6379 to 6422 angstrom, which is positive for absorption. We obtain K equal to -0.5 angstrom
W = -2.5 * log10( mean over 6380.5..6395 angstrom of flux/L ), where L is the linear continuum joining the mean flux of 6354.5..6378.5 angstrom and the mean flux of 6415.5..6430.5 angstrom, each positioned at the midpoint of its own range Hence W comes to -0.01 mag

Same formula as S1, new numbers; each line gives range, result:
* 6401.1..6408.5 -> 7.46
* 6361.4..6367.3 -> 7.46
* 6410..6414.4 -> 7.37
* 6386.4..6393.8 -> 7.42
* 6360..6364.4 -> 7.43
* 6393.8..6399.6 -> 7.3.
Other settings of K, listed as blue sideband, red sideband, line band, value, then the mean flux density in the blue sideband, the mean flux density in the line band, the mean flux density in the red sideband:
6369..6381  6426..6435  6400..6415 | -0.2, 7.31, 7.42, 7.34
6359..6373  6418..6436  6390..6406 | 0.0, 7.37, 7.35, 7.31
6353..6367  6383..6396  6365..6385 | 0.1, 7.34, 7.34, 7.38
